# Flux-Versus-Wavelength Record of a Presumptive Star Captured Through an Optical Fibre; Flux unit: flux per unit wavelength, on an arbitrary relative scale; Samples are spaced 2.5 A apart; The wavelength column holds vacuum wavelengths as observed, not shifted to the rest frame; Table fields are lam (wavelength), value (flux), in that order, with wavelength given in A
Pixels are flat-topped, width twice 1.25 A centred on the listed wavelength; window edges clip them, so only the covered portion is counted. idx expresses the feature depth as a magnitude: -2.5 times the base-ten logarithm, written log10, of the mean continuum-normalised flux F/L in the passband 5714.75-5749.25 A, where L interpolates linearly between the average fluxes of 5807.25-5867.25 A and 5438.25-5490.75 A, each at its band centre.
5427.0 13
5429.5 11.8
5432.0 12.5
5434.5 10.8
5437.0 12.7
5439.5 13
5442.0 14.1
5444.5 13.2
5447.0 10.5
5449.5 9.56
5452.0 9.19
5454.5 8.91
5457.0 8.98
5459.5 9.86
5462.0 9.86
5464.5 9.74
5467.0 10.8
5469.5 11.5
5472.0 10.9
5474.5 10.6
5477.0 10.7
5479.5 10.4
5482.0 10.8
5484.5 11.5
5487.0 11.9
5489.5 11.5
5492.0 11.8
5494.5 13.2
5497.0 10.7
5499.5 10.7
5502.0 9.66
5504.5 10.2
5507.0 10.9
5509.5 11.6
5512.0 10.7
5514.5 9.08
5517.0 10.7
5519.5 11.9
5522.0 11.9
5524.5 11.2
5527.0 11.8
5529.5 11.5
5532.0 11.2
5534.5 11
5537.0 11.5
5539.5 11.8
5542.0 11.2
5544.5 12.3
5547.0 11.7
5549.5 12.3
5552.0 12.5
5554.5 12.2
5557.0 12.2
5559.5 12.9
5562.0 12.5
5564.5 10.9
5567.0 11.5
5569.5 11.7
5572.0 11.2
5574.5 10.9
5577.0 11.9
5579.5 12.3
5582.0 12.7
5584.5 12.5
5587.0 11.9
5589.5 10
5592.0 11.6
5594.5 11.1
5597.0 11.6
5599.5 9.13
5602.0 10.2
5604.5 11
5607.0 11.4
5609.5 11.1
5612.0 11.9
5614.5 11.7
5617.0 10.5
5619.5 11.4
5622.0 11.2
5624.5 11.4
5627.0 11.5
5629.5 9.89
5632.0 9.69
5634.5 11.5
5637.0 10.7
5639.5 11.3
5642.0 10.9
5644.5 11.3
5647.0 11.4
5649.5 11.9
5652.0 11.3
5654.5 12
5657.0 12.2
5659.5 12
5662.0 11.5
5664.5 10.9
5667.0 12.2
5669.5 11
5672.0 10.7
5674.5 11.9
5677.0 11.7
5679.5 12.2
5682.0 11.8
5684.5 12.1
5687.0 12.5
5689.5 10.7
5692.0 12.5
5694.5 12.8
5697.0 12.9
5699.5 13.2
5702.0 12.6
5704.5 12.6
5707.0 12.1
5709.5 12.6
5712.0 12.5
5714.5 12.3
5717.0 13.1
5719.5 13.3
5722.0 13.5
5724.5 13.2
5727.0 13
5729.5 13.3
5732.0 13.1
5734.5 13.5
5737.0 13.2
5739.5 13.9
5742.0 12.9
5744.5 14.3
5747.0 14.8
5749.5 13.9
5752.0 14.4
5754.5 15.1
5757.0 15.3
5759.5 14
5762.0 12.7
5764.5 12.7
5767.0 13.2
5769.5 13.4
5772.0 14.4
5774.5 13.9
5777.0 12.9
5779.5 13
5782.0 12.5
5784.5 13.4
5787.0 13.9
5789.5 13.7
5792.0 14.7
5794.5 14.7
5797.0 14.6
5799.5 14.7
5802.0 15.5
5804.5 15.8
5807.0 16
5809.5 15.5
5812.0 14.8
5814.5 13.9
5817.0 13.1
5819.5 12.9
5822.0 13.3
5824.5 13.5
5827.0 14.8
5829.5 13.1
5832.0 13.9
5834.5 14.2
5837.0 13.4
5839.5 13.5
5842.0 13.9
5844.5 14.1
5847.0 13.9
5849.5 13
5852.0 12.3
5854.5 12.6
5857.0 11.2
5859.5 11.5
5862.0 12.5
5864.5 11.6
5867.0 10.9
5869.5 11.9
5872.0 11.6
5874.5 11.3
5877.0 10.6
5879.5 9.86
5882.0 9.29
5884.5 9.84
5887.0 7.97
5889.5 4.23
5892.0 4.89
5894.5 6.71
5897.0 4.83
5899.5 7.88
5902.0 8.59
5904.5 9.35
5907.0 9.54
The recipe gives -0.07 mag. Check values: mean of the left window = 10.8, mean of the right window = 13.3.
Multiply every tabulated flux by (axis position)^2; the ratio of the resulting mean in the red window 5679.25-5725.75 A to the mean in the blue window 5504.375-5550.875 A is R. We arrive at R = 1.2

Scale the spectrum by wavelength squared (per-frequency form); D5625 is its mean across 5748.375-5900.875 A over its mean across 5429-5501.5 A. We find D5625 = 1.3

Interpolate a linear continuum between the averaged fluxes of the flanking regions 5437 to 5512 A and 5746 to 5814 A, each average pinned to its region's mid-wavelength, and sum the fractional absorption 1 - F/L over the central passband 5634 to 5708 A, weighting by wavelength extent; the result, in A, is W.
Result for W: 6.9 A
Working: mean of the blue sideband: 10.9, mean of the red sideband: 14.2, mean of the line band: 11.8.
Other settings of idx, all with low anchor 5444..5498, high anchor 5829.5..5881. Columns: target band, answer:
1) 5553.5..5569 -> -0.09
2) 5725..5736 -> -0.12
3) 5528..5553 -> -0.07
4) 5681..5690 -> -0.02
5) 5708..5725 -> -0.10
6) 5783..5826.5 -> -0.18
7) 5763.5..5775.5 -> -0.13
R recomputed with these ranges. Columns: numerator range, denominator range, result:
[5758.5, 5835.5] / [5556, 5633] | 1.32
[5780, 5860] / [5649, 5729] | 1.18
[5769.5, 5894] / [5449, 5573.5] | 1.27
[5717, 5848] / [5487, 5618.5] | 1.32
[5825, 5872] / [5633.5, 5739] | 1.12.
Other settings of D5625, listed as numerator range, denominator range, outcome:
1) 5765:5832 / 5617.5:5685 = 1.30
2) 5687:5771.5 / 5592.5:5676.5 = 1.22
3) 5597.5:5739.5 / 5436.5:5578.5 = 1.12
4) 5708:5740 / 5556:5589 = 1.16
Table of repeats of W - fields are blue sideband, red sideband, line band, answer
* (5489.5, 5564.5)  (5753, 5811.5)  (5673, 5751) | 3.5 A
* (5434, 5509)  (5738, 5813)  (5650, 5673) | 2.5 A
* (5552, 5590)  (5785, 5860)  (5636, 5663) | 2.2 A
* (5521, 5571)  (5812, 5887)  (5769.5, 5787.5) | -1.7 A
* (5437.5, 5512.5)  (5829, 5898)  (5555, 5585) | -2.7 A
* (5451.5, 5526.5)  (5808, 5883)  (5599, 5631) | 1.3 A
